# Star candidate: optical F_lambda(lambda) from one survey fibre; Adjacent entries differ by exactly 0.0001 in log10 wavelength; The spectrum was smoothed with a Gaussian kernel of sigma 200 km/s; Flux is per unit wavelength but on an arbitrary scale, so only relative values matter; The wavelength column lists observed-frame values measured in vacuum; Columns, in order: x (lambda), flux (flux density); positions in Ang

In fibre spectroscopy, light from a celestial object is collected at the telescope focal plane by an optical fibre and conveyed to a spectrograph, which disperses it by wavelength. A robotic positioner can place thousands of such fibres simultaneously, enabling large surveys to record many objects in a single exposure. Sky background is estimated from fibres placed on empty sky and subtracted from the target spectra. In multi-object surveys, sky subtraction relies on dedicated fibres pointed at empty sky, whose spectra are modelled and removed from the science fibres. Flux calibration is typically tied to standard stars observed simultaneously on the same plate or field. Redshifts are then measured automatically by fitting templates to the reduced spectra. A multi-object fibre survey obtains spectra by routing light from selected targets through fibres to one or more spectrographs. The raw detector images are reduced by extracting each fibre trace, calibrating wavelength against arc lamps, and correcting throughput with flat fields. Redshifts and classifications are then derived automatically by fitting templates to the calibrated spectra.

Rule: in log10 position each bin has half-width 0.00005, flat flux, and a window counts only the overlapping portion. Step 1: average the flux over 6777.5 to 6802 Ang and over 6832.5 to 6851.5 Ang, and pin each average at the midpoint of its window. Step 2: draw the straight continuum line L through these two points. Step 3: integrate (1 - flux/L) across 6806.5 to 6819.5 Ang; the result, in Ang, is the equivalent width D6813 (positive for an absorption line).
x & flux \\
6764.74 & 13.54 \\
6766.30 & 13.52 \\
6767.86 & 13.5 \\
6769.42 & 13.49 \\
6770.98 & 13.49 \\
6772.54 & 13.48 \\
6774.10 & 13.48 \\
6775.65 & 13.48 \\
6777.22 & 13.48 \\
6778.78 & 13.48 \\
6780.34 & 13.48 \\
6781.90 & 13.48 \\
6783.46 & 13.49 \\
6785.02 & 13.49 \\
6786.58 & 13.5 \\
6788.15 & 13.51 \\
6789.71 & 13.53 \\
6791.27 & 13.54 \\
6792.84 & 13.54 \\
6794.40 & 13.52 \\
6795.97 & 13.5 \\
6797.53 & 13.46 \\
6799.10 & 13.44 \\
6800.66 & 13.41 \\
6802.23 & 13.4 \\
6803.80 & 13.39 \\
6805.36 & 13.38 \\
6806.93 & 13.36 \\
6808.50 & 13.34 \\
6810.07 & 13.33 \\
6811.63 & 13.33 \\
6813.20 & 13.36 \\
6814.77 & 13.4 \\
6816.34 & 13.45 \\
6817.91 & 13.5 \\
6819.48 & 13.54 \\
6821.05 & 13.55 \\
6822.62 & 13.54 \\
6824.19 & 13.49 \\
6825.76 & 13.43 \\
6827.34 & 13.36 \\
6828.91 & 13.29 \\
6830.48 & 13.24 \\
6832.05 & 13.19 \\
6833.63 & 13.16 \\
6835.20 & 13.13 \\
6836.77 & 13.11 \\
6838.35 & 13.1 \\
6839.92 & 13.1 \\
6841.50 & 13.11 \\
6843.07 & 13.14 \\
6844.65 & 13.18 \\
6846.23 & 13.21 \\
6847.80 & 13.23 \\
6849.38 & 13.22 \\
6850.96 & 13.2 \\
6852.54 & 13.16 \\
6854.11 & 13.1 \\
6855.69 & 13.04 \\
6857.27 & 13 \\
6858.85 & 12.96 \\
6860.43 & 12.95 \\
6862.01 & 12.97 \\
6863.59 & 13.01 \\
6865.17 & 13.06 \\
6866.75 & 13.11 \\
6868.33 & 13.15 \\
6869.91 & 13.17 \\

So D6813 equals -0.05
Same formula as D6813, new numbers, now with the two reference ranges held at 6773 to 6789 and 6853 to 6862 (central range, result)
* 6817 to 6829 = -0.2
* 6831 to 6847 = 0.0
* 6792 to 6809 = -0.1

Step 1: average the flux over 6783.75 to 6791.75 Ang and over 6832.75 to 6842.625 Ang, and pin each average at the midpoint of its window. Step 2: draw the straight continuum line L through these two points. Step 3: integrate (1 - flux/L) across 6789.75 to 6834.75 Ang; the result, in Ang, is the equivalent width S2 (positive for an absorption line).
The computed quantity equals -0.3 Ang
